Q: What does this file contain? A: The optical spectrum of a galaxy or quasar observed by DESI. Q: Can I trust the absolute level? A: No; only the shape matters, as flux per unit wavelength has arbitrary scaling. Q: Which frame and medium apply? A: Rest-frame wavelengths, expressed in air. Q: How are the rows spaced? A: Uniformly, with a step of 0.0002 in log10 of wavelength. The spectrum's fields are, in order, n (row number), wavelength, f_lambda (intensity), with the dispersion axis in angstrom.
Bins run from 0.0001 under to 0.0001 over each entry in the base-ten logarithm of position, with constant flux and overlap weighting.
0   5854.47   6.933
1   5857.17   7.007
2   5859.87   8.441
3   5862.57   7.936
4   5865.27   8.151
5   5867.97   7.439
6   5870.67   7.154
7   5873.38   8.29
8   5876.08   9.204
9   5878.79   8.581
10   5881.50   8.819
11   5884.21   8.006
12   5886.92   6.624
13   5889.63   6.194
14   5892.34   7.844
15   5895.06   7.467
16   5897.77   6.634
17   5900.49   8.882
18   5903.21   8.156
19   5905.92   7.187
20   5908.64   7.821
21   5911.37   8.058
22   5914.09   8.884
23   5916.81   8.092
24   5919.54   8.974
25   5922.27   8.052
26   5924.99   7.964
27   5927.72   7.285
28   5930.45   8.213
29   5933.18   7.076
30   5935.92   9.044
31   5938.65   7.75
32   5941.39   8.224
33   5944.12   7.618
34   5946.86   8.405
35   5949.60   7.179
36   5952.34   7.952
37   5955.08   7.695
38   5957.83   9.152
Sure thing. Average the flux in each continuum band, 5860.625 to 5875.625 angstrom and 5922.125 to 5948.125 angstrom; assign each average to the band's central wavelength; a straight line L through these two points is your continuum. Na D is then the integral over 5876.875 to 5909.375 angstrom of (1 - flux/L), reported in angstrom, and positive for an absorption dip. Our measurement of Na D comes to 0.9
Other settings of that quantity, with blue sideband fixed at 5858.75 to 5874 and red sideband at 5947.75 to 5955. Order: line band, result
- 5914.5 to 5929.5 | -0.78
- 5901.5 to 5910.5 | -0.02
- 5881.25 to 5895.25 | 0.76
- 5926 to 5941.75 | -0.45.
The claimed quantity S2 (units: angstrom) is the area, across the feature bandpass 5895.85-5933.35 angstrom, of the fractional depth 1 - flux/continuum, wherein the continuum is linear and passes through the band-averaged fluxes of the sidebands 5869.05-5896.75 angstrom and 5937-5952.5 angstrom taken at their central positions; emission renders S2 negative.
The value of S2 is -0.6 angstrom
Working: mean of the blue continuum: 7.8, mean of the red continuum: 7.87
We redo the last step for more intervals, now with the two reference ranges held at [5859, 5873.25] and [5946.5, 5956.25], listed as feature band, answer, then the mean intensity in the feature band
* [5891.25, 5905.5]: 0.09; 7.76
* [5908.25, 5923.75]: -1.10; 8.34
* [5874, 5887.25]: -0.93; 8.37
